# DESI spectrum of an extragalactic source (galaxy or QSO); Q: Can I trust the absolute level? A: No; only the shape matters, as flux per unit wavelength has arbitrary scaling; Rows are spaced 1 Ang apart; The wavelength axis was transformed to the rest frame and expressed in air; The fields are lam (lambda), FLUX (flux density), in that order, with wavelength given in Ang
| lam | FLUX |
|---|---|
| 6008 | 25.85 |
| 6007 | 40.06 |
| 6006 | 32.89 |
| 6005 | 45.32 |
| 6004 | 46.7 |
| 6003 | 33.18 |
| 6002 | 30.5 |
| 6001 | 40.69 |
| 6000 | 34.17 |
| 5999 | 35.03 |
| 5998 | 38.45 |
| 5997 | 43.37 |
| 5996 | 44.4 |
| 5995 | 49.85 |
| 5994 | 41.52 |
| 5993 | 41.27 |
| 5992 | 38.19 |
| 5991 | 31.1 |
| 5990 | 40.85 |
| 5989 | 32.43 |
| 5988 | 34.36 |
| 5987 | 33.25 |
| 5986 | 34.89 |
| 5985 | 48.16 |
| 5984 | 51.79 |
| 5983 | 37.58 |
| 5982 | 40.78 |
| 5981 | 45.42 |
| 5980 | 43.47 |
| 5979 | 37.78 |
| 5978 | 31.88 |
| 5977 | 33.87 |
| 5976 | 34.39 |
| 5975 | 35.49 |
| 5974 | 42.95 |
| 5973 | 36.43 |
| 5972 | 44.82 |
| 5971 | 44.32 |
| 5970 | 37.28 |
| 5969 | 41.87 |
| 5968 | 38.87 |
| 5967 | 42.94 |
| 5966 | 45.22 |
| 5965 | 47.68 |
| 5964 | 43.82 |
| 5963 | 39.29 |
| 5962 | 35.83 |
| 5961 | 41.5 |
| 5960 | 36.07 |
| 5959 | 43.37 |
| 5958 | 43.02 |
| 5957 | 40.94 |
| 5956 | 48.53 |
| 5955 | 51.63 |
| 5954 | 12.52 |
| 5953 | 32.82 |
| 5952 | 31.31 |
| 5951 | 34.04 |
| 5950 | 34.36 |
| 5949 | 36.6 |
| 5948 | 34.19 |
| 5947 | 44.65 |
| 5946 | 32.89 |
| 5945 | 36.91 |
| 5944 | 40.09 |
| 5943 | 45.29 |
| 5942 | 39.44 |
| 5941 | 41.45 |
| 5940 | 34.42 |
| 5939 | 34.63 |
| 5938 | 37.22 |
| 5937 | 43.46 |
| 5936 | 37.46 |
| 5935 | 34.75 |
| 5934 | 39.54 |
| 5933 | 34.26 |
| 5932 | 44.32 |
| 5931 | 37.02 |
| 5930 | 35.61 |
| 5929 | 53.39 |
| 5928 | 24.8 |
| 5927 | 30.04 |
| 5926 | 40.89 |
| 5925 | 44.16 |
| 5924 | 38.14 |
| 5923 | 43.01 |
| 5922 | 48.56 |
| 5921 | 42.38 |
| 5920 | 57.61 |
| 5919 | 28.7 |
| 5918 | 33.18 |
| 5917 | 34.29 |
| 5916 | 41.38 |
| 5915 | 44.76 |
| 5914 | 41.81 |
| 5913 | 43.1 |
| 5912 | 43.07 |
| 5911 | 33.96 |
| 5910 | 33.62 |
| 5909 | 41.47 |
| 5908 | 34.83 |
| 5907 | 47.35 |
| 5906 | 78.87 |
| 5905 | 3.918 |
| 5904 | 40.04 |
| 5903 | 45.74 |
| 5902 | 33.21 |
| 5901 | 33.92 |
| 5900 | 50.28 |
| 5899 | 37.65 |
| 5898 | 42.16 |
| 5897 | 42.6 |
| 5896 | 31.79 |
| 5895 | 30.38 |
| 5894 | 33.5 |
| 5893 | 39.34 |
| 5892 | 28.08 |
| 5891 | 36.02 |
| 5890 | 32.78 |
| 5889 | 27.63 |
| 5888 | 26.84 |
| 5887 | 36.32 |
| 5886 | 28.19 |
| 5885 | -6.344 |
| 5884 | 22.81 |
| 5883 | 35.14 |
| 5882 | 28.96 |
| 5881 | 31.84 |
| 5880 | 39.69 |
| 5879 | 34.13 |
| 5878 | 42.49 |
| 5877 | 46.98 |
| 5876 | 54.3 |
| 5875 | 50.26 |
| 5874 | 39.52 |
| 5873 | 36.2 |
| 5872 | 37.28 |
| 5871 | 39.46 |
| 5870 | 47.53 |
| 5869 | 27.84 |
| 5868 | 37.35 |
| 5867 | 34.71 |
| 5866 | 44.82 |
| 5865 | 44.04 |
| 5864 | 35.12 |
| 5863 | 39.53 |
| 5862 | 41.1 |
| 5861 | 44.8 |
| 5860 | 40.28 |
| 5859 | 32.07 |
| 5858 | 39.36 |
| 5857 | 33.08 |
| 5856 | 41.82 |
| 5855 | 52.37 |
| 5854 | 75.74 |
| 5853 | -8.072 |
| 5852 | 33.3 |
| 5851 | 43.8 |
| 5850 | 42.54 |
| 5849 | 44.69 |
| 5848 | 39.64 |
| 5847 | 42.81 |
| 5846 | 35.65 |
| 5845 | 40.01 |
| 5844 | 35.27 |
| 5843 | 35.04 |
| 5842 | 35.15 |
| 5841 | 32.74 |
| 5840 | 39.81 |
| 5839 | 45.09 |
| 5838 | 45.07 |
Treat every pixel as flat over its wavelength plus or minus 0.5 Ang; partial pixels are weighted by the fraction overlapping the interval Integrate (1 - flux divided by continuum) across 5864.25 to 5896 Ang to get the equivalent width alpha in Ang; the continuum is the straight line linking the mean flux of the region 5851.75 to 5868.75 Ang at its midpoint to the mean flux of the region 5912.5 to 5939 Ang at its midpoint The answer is 3.3 Ang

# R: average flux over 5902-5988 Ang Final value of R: 39.4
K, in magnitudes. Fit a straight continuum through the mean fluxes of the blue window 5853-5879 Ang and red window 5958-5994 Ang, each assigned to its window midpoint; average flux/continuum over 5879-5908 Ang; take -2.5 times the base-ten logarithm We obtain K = 0.191 mag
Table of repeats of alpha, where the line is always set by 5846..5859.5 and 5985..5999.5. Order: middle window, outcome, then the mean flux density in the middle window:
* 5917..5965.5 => 0.2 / 38.8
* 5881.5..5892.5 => 3.4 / 26.9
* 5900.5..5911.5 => 0.1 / 38.8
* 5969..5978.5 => 0.2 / 38.1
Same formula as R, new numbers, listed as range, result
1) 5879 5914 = 35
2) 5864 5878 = 41.4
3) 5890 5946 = 38.9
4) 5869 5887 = 35.6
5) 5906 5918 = 41.3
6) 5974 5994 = 38.5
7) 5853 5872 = 40.3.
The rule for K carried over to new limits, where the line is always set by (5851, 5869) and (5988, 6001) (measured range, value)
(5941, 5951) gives 0.021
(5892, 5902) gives 0.046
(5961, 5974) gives -0.069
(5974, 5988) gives -0.001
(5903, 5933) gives -0.034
